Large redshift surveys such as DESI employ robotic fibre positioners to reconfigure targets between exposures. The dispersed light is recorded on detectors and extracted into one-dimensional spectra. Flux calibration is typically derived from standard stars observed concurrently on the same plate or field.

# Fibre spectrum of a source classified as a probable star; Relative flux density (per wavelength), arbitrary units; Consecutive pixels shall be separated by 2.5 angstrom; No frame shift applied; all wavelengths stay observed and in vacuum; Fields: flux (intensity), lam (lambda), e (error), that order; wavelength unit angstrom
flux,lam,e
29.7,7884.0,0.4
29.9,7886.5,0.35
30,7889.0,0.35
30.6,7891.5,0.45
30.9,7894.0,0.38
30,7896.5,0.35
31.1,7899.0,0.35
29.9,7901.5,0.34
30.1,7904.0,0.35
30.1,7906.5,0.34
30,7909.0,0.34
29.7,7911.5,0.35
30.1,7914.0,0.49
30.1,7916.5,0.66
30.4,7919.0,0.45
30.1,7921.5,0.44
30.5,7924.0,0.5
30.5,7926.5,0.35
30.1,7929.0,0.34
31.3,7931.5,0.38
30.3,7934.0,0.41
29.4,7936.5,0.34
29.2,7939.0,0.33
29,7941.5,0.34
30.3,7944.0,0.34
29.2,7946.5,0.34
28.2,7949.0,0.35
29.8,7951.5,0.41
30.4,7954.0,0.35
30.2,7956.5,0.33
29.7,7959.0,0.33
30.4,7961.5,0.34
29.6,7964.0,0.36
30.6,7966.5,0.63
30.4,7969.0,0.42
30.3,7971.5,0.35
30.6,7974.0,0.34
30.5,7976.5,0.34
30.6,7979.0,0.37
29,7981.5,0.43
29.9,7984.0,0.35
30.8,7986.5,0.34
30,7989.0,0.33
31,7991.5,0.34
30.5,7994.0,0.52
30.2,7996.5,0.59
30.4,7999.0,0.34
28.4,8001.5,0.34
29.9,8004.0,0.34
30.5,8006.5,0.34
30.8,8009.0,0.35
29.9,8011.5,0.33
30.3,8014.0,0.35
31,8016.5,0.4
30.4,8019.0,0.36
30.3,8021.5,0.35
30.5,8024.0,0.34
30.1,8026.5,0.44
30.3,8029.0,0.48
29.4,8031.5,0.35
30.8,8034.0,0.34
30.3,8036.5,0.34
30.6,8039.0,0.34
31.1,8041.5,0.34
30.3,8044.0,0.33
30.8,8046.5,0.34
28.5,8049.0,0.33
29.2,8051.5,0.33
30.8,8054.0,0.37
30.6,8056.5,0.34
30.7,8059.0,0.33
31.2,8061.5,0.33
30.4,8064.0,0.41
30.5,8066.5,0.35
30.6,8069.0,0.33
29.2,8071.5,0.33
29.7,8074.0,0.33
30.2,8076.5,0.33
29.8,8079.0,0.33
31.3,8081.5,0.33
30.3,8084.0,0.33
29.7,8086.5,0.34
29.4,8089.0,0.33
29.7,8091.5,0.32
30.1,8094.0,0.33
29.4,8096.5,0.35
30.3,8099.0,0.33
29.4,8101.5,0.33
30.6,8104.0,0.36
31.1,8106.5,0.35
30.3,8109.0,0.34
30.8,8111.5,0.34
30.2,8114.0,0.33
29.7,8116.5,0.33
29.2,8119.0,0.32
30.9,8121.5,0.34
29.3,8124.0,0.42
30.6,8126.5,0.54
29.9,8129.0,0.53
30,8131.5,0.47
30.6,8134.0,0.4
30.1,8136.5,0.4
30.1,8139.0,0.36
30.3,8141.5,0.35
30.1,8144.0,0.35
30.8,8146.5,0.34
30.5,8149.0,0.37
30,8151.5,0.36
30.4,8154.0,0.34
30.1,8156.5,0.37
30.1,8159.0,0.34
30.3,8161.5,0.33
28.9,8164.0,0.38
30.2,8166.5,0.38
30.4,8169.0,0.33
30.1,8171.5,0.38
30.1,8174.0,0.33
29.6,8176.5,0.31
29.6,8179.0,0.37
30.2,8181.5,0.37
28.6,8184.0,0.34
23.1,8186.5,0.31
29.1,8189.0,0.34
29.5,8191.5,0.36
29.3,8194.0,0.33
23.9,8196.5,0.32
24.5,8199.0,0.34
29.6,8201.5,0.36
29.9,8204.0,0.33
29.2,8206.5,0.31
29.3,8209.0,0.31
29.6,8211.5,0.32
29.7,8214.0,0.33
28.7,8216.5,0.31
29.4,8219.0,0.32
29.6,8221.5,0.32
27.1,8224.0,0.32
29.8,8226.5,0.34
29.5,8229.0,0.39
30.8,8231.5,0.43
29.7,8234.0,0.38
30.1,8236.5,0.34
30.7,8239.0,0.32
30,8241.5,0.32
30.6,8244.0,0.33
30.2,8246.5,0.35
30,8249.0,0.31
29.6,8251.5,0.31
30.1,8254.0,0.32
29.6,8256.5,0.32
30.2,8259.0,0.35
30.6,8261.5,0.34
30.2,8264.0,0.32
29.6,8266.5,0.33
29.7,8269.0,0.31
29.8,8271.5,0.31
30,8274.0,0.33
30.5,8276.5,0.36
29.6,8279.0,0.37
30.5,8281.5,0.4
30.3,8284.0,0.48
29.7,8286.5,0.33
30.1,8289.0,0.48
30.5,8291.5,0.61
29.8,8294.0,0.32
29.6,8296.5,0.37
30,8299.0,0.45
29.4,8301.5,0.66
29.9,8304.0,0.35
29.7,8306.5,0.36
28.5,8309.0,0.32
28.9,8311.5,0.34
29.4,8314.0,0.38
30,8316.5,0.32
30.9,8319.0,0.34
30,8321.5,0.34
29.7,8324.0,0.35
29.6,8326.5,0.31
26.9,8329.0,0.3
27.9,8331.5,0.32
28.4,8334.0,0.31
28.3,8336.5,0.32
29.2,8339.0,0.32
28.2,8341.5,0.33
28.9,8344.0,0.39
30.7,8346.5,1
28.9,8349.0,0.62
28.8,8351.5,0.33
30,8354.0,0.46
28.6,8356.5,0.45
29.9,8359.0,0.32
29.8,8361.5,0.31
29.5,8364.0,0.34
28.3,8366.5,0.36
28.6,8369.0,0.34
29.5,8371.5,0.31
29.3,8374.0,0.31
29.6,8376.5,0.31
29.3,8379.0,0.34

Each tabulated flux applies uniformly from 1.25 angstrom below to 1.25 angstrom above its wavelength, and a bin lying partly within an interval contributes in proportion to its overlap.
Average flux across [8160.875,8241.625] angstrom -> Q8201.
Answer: 29.1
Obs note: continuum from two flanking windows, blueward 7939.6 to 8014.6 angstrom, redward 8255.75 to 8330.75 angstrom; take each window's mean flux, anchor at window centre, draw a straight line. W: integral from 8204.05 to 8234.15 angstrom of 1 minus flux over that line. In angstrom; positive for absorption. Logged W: 0.5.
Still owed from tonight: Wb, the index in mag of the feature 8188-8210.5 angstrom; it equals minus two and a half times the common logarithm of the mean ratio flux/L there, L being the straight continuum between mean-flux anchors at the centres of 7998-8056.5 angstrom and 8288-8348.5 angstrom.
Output 0.054 mag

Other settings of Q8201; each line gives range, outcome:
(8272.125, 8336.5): 29.6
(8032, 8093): 30.2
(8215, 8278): 29.8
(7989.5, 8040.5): 30.3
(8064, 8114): 30.1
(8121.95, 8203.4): 29.4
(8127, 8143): 30.2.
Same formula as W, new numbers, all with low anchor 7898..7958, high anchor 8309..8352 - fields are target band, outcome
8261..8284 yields -0.66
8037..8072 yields -0.75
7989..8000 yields -0.23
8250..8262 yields -0.30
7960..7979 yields -0.29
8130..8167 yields -0.84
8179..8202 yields 1.43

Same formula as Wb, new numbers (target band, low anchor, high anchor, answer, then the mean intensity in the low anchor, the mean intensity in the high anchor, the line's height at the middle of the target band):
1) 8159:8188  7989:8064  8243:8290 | 0.03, 30.3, 30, 30.1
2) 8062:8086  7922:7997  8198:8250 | -0.02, 30.1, 29.4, 29.8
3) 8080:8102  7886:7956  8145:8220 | -0.02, 30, 29.2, 29.5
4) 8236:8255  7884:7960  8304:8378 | -0.03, 30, 29.2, 29.4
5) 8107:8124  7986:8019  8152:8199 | -0.03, 30.3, 29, 29.4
